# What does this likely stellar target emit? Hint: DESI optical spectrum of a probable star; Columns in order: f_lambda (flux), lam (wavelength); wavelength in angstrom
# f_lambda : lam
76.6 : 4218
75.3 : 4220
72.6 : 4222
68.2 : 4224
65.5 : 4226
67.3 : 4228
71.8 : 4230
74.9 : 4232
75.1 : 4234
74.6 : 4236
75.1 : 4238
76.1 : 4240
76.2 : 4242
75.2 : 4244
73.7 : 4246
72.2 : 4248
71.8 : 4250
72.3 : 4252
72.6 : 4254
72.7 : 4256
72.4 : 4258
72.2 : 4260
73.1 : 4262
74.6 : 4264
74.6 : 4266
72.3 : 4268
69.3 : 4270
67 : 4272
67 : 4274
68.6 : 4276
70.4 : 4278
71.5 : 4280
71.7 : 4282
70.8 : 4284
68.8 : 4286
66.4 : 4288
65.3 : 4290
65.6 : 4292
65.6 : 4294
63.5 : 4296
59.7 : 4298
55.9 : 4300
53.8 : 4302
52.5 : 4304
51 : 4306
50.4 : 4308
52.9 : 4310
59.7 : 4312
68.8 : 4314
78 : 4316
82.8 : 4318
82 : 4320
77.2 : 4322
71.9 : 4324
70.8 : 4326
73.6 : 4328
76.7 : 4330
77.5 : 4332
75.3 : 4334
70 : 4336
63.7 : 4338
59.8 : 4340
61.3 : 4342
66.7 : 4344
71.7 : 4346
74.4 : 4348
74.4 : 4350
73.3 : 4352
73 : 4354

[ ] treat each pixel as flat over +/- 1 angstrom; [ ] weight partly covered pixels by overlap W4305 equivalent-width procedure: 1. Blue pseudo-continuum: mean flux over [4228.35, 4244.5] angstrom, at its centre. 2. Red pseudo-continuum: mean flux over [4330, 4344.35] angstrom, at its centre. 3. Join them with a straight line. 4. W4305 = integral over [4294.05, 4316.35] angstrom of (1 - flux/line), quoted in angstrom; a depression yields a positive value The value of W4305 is 3.8 angstrom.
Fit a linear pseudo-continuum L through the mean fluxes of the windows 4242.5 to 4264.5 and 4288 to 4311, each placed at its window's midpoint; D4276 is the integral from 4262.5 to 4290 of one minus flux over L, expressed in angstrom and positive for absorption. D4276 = -1.9 angstrom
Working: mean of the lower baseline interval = 73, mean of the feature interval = 70.1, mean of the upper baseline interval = 58.2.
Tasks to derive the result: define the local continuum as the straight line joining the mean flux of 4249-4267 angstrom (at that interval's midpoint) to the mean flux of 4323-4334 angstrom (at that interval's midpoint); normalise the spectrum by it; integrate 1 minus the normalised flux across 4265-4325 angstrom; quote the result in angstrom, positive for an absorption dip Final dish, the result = 5.8 angstrom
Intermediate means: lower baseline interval 72.9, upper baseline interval 74.2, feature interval 66.5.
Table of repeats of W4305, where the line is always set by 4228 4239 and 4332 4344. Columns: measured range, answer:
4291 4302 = 1.32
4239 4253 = -0.20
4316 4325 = -1.36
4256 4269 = -0.24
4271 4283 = 0.26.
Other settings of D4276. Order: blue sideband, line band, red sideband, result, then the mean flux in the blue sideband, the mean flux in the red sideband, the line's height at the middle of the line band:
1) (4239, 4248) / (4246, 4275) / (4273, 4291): 0.2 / 75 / 68.9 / 72.3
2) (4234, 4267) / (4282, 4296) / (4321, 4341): 1.1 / 73.8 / 71.7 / 72.7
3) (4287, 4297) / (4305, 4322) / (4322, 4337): 1.0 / 65.3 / 73.9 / 70.2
